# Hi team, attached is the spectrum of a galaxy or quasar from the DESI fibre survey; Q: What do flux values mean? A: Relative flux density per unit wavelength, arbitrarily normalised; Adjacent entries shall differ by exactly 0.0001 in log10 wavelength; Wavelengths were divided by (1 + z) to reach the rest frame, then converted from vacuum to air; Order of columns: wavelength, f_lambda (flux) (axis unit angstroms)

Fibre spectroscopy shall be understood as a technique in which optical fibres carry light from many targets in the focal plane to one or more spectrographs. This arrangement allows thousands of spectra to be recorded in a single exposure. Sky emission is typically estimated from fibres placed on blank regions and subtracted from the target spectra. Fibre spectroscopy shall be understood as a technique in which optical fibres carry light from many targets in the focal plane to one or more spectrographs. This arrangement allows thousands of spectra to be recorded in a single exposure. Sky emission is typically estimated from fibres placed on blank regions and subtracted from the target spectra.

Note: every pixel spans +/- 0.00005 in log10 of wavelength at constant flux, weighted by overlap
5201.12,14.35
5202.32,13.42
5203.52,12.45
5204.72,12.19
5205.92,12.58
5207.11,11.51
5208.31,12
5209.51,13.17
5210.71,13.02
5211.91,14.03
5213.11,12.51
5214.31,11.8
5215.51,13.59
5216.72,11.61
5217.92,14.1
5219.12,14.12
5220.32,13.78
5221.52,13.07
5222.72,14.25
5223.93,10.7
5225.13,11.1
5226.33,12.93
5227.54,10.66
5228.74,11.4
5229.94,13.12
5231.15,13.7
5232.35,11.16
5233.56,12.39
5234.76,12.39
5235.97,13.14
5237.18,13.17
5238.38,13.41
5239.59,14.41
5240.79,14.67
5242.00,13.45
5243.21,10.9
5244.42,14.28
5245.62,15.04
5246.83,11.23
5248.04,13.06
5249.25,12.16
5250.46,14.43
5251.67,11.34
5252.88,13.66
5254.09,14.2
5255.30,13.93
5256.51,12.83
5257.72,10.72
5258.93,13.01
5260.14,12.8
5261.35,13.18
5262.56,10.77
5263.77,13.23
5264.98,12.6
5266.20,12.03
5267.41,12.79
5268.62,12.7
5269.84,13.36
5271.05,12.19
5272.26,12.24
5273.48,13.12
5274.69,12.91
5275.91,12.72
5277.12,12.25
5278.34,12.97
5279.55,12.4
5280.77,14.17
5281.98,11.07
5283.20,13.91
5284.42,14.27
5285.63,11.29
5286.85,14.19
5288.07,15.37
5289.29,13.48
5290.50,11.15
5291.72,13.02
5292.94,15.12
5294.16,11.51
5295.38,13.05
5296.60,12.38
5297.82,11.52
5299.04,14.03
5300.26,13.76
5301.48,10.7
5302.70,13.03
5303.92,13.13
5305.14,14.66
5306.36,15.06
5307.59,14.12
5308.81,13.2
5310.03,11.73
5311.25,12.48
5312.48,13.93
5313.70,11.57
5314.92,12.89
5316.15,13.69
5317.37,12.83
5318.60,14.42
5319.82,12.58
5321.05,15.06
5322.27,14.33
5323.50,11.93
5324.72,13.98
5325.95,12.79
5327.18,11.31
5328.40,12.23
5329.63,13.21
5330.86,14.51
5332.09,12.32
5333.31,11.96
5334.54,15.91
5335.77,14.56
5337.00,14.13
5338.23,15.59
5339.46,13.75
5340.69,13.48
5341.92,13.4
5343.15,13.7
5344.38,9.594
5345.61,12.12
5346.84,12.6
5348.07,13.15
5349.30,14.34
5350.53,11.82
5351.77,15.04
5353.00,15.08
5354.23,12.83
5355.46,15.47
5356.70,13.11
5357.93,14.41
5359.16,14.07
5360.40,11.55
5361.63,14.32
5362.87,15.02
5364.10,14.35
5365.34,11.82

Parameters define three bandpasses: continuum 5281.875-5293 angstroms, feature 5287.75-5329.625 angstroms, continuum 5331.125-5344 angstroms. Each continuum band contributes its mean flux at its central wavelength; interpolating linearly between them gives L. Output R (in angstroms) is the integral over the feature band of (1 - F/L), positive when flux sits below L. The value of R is 1.27 angstroms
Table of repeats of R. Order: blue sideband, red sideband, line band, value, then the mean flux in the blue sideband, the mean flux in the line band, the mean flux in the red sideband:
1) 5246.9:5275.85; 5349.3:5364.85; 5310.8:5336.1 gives 0.5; 12.7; 13.2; 13.9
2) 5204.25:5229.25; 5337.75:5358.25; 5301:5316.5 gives 0.1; 12.6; 13.1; 13.5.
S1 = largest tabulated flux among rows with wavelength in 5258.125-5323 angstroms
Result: 15.37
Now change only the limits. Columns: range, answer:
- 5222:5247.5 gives 15.04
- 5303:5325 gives 15.06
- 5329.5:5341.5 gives 15.91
